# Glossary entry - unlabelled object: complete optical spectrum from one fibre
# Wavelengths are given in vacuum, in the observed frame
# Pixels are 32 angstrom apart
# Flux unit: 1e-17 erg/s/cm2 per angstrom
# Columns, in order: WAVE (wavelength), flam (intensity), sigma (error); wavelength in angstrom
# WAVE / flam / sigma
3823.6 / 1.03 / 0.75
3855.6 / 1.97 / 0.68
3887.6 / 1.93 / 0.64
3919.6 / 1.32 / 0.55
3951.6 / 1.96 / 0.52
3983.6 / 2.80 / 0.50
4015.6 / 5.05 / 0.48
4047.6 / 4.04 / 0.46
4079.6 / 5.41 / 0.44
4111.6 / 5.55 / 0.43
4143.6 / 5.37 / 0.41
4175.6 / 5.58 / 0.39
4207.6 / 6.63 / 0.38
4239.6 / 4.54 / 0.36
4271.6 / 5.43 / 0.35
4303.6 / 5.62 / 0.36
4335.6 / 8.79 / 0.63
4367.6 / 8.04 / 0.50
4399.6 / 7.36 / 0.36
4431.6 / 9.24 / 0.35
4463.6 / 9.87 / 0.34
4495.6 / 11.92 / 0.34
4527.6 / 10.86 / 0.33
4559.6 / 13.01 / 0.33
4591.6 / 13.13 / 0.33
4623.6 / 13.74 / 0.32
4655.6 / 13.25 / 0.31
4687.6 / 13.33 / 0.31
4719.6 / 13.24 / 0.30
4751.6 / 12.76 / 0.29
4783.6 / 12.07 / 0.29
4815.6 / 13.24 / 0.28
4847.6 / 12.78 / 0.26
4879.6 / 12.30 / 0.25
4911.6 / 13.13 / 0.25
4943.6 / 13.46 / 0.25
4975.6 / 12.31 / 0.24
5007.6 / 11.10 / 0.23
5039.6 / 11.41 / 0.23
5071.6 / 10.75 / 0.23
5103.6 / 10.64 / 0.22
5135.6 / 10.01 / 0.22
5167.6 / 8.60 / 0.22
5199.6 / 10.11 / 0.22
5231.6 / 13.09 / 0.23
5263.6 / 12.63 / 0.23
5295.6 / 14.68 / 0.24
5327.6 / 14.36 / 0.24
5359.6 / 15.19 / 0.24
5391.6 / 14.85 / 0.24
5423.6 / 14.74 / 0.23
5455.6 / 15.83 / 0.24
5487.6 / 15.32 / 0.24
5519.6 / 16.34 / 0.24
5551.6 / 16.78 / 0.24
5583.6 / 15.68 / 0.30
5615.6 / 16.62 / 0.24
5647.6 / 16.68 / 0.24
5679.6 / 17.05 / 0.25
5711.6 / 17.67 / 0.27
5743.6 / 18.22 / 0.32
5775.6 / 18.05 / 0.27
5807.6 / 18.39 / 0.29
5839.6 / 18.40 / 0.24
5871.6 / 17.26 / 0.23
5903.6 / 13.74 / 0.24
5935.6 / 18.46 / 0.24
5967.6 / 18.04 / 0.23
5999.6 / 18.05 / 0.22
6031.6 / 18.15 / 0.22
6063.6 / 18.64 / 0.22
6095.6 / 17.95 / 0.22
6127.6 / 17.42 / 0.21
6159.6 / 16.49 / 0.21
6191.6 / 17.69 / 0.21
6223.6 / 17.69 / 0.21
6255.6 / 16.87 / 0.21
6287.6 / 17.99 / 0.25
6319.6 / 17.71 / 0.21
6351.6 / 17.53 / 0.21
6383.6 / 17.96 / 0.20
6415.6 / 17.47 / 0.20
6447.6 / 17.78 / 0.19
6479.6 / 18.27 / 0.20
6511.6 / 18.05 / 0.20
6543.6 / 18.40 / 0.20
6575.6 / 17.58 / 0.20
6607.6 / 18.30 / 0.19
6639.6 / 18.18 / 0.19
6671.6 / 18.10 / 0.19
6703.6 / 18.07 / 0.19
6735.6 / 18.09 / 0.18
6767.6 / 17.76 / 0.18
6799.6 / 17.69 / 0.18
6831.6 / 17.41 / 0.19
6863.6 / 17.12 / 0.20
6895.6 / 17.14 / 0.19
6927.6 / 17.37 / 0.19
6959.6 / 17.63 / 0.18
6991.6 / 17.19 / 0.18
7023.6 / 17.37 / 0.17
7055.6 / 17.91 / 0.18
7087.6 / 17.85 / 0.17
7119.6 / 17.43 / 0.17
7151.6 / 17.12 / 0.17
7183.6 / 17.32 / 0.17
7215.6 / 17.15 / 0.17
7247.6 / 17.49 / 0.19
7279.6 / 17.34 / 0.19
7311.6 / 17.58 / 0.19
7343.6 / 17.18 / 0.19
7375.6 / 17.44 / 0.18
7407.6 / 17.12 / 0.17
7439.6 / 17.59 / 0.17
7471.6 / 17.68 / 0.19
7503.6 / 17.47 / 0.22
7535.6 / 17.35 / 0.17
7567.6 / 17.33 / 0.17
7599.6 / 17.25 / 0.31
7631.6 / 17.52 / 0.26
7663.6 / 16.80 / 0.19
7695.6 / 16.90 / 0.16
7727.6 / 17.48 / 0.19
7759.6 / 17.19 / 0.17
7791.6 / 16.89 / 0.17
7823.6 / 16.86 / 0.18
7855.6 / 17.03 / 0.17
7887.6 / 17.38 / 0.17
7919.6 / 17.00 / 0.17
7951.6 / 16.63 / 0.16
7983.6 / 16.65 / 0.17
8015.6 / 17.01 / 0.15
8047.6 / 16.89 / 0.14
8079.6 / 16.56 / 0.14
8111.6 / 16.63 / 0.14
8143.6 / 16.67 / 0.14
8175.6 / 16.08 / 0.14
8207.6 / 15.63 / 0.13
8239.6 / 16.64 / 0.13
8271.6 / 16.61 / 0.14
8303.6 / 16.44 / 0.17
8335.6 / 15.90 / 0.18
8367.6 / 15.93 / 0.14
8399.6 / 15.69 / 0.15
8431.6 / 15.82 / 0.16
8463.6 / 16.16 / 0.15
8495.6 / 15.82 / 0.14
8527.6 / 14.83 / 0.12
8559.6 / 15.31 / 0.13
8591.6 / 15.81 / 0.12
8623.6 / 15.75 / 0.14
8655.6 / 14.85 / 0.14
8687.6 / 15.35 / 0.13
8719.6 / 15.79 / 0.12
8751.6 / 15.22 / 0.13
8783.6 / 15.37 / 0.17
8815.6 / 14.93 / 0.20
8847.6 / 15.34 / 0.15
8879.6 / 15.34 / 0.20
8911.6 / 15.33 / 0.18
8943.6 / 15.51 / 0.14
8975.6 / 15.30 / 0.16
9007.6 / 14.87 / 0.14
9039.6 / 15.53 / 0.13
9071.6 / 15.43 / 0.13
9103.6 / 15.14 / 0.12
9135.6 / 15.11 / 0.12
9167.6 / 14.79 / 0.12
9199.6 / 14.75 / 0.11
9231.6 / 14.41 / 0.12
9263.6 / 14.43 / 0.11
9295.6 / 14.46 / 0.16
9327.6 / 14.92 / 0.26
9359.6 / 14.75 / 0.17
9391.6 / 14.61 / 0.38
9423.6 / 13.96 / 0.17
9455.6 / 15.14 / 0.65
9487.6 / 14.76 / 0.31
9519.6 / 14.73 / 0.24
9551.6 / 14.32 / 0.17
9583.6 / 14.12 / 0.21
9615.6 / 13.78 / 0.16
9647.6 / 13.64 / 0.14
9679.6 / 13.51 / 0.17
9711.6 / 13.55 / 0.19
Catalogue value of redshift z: 0.00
